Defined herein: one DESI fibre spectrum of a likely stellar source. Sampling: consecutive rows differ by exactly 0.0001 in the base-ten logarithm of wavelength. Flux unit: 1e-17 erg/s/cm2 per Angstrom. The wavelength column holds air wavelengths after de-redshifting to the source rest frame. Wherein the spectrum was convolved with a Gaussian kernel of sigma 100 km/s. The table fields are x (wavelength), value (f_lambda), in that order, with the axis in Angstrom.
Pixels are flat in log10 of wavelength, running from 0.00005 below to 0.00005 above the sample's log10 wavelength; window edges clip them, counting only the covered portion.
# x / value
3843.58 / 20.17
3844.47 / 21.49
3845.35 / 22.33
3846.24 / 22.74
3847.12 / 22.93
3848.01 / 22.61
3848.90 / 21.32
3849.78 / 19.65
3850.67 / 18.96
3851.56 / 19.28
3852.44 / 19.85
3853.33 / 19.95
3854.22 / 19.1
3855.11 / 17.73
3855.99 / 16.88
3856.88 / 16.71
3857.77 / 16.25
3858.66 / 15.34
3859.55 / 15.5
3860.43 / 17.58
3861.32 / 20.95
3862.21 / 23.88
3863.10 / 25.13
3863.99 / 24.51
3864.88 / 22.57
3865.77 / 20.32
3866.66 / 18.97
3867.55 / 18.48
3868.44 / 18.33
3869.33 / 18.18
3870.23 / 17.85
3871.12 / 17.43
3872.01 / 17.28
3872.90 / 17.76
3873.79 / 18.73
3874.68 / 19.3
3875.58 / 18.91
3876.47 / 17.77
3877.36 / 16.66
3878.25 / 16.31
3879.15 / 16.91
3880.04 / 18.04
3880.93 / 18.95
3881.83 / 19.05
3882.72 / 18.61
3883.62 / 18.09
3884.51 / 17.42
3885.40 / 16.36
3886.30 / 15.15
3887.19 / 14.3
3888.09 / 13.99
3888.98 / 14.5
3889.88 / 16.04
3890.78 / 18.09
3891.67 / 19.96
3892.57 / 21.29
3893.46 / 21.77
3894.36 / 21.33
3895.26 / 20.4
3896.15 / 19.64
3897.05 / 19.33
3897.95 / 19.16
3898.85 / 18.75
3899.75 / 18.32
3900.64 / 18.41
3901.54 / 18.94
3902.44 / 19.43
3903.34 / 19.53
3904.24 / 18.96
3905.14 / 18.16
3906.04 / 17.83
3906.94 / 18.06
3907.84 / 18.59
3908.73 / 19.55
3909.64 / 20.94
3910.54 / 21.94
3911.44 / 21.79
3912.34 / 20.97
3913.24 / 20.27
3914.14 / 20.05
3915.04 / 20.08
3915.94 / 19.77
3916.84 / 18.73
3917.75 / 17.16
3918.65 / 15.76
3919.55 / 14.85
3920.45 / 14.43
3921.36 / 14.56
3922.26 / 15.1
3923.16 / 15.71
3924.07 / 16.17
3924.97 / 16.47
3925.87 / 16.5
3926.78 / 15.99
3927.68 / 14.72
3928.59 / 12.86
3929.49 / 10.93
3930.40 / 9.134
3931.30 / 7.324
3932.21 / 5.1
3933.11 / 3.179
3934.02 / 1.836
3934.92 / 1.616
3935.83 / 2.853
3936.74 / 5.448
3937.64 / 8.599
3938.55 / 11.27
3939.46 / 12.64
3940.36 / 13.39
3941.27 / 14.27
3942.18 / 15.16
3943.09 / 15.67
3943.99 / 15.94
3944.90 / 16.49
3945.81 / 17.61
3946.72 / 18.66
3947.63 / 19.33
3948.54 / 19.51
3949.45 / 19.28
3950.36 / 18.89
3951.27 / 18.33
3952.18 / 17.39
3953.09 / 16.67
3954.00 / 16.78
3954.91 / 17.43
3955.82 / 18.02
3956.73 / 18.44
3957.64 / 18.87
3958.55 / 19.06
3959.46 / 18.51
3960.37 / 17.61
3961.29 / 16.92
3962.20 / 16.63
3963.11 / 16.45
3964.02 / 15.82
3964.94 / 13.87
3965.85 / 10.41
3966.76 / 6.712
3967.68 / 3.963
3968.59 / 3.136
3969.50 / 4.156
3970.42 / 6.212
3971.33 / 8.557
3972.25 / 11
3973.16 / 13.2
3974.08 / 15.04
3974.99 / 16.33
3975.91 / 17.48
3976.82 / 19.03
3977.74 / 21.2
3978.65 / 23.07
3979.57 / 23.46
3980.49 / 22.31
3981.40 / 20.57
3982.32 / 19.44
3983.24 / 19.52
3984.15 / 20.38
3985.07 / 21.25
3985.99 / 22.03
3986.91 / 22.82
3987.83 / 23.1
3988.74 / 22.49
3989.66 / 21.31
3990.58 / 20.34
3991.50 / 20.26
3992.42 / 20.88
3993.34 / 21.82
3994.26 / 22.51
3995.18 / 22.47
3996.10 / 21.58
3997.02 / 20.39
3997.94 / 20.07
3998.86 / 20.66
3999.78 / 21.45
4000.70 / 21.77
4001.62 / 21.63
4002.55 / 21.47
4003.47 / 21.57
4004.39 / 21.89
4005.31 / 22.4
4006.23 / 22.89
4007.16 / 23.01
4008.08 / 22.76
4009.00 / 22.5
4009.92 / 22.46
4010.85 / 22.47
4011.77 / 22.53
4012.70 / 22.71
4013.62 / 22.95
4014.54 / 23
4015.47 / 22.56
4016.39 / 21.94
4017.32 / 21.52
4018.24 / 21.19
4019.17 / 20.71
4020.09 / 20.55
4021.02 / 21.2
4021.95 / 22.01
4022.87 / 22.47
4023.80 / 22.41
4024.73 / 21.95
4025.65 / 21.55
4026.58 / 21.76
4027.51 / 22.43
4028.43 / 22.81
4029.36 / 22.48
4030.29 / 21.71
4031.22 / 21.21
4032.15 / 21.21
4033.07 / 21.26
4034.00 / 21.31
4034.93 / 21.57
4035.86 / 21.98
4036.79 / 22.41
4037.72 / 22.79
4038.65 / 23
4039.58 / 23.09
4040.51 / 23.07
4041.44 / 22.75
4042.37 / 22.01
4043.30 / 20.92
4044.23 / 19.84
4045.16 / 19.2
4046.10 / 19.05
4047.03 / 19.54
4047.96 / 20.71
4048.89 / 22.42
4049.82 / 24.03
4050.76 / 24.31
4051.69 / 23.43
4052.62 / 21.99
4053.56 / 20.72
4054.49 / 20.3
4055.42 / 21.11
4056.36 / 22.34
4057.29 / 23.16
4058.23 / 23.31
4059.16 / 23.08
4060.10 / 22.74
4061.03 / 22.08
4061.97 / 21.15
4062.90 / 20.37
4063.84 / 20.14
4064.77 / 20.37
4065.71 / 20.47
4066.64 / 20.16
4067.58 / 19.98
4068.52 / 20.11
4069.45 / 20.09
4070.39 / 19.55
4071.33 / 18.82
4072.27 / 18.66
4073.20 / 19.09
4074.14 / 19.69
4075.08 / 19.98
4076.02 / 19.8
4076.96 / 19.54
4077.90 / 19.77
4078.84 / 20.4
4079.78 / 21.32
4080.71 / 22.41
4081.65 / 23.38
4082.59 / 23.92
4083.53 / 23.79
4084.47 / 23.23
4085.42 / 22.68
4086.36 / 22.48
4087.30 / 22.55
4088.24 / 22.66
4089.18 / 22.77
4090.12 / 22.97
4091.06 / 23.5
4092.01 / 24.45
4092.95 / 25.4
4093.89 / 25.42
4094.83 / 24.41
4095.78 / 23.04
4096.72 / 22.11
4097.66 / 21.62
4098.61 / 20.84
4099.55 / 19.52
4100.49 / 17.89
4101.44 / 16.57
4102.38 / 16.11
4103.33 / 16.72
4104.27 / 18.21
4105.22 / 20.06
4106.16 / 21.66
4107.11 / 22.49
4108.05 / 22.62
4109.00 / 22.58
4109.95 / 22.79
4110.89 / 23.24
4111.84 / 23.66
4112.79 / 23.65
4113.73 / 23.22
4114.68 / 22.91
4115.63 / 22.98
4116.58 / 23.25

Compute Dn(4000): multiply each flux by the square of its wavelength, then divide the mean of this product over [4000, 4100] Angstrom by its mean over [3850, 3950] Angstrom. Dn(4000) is 1.4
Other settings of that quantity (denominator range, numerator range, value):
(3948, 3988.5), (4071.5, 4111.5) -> 1.37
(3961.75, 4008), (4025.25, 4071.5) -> 1.22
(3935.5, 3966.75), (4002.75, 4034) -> 1.46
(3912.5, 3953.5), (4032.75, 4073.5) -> 1.60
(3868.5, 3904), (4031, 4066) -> 1.30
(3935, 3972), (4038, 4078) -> 1.59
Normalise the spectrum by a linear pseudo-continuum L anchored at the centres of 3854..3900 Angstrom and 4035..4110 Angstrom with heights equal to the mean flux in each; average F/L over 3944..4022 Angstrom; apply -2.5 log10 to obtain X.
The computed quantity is 0.07 mag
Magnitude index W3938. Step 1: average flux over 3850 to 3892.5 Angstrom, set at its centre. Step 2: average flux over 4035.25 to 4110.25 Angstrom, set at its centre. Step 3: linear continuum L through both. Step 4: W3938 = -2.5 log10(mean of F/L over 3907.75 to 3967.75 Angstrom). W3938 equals 0.271 mag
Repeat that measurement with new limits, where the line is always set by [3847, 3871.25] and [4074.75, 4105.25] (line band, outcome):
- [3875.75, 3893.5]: 0.14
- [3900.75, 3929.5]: 0.13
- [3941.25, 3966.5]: 0.19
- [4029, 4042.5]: -0.05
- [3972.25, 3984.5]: 0.08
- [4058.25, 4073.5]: 0.04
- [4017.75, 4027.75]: -0.04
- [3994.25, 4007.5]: -0.05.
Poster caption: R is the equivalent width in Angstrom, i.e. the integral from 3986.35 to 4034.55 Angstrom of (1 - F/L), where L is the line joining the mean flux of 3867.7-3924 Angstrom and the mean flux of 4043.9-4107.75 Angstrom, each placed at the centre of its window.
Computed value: -4.1 Angstrom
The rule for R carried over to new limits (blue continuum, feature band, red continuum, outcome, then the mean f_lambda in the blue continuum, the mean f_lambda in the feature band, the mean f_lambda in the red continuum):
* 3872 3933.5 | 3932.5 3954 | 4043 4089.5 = 5.9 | 17.2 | 13.2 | 21.3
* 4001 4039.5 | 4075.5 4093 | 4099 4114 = -1.1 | 22.1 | 22.4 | 20.7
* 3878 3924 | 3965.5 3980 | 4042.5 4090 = 5.1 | 18.2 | 12.7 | 21.3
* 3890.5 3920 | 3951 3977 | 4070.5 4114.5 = 7.7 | 19.3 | 14.1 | 21.6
